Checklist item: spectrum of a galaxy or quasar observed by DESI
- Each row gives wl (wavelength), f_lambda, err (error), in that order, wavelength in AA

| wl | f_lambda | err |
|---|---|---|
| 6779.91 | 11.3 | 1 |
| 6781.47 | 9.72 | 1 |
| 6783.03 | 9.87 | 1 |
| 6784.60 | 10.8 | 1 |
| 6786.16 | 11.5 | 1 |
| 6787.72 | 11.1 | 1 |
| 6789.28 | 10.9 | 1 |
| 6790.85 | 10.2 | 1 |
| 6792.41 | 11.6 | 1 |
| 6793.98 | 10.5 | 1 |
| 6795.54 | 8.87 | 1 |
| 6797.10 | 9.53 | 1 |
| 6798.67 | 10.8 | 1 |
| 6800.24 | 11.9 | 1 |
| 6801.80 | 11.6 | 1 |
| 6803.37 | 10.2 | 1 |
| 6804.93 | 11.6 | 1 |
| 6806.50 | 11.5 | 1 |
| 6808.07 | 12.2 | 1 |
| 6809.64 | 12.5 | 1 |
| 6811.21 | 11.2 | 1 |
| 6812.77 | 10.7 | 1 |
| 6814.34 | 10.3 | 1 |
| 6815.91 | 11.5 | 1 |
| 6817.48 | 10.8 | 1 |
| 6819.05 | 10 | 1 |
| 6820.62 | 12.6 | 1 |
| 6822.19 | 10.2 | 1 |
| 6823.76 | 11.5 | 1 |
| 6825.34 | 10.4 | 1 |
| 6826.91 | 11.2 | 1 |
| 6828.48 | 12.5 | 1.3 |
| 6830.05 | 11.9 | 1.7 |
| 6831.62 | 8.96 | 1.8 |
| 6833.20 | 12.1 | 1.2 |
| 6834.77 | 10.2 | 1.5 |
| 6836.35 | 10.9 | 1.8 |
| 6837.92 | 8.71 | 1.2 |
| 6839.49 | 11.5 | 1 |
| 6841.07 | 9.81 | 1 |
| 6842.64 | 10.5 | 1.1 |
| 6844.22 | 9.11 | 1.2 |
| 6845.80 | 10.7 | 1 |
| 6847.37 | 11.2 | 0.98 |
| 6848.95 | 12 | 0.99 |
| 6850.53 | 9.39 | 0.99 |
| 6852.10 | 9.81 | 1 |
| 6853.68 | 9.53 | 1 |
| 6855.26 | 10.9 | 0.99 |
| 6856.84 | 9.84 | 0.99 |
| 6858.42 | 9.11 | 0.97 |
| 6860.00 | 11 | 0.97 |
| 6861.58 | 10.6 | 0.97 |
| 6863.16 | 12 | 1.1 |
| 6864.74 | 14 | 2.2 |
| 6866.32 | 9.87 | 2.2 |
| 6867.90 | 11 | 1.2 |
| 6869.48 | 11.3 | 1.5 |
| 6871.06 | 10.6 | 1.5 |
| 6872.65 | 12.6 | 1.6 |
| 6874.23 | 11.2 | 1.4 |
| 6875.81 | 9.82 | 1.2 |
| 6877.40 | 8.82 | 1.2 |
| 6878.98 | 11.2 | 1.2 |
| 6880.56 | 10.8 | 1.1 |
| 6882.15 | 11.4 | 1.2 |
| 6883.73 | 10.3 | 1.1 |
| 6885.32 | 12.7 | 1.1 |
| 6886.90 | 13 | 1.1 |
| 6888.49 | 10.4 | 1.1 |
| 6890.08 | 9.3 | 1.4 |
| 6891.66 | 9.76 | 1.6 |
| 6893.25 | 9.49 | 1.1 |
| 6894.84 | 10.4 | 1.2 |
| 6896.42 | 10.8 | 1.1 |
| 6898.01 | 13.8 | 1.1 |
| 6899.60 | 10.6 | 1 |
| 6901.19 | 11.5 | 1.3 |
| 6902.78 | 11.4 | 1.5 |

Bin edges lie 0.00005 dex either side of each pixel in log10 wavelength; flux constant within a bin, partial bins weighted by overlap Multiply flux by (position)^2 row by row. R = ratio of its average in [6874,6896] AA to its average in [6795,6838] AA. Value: 1.0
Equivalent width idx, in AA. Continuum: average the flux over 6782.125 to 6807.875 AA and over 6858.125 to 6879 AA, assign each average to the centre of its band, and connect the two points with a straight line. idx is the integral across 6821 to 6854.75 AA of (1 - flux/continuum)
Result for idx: 0.9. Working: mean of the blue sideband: 10.8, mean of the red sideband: 11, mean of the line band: 10.6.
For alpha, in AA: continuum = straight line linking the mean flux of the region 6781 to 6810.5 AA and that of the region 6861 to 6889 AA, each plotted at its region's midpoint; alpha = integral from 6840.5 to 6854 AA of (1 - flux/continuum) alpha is 1.0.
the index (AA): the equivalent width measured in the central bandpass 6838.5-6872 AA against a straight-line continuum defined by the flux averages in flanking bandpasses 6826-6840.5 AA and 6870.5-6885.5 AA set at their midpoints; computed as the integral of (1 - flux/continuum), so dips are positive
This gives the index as 0.7 AA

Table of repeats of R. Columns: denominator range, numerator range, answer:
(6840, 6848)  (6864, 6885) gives 1.08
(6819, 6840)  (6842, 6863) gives 0.95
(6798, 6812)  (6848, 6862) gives 0.90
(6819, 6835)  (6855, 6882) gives 0.99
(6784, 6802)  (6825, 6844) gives 1.01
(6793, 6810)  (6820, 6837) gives 1.02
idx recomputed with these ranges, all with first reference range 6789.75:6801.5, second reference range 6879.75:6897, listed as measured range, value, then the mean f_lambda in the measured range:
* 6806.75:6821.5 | -1.0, 11.3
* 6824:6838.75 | -0.2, 10.8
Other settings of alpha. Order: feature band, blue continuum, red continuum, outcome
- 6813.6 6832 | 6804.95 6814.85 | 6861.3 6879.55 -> 0.5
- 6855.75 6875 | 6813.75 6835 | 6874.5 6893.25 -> -0.6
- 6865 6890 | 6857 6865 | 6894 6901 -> 0.4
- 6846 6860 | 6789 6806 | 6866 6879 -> 0.6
